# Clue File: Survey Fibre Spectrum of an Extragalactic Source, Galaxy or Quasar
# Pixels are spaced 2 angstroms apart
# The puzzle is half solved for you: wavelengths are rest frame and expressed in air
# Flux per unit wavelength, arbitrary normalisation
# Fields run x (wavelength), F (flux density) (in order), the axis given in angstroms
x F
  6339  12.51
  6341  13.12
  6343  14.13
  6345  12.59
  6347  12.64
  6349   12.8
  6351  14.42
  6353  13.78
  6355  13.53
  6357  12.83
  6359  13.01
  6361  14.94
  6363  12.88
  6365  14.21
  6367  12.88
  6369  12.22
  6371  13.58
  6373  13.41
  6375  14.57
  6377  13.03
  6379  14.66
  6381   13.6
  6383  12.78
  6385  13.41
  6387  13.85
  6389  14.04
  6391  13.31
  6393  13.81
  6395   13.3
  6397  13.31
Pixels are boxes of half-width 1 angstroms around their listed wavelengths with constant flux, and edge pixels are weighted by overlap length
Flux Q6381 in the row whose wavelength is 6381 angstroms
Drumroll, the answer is 13.6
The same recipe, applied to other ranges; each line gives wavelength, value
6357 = 12.83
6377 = 13.03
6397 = 13.31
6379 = 14.66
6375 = 14.57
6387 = 13.85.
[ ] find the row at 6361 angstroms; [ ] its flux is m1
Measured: 14.94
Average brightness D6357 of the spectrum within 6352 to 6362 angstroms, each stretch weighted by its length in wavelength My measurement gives 13.6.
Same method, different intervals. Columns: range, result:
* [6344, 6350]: 12.7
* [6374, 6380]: 14.1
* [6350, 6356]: 13.9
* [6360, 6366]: 14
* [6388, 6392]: 13.7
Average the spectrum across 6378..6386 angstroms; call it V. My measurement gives 13.6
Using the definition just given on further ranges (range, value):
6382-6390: 13.5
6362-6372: 13.2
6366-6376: 13.3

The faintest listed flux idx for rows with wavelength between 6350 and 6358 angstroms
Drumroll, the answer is 12.83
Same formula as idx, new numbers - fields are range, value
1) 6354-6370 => 12.22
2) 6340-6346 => 12.59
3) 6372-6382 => 13.03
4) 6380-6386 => 12.78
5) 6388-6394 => 13.31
